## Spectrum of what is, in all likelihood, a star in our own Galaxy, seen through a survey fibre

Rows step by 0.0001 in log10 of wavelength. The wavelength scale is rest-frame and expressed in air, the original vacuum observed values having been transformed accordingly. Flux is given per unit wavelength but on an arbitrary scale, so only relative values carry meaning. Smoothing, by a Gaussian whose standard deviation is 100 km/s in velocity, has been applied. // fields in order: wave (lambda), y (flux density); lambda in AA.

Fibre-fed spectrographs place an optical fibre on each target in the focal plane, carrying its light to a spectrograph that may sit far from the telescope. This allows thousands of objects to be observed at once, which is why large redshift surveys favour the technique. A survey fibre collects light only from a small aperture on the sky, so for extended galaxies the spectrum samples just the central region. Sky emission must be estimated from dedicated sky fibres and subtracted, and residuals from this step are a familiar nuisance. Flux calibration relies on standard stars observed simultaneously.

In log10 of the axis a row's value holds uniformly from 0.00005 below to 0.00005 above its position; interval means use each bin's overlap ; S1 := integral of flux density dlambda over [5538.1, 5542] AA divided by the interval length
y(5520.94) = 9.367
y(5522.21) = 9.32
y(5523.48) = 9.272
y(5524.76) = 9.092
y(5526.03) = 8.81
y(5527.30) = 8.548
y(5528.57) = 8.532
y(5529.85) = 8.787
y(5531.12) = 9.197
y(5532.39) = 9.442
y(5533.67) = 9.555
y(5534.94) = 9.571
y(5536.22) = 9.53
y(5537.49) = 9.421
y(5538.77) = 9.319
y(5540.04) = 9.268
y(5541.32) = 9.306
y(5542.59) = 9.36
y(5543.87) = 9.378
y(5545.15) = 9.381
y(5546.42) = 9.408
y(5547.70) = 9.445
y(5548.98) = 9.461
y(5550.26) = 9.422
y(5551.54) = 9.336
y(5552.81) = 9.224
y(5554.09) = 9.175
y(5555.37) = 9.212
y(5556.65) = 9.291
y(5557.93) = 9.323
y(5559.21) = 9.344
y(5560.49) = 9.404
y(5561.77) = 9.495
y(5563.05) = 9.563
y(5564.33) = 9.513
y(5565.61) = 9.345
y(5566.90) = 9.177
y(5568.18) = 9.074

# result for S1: 9.31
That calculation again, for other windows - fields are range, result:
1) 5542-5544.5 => 9.36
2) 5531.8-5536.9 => 9.52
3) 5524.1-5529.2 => 8.75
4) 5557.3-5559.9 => 9.34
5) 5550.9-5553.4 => 9.31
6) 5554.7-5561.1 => 9.31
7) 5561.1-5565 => 9.53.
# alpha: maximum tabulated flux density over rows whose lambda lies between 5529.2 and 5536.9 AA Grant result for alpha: 9.571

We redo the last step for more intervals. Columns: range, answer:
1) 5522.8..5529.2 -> 9.272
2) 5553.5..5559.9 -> 9.344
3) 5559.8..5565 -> 9.563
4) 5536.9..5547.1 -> 9.421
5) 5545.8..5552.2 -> 9.461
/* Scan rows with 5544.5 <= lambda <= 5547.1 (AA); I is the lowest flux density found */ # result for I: 9.381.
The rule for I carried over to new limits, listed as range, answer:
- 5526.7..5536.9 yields 8.532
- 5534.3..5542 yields 9.268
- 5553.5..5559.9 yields 9.175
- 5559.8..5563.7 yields 9.404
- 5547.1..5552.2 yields 9.336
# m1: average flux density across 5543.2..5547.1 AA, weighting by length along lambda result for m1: 9.38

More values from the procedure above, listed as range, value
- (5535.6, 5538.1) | 9.49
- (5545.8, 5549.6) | 9.43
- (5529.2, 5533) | 9.14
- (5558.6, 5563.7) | 9.46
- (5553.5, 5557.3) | 9.22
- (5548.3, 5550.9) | 9.42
